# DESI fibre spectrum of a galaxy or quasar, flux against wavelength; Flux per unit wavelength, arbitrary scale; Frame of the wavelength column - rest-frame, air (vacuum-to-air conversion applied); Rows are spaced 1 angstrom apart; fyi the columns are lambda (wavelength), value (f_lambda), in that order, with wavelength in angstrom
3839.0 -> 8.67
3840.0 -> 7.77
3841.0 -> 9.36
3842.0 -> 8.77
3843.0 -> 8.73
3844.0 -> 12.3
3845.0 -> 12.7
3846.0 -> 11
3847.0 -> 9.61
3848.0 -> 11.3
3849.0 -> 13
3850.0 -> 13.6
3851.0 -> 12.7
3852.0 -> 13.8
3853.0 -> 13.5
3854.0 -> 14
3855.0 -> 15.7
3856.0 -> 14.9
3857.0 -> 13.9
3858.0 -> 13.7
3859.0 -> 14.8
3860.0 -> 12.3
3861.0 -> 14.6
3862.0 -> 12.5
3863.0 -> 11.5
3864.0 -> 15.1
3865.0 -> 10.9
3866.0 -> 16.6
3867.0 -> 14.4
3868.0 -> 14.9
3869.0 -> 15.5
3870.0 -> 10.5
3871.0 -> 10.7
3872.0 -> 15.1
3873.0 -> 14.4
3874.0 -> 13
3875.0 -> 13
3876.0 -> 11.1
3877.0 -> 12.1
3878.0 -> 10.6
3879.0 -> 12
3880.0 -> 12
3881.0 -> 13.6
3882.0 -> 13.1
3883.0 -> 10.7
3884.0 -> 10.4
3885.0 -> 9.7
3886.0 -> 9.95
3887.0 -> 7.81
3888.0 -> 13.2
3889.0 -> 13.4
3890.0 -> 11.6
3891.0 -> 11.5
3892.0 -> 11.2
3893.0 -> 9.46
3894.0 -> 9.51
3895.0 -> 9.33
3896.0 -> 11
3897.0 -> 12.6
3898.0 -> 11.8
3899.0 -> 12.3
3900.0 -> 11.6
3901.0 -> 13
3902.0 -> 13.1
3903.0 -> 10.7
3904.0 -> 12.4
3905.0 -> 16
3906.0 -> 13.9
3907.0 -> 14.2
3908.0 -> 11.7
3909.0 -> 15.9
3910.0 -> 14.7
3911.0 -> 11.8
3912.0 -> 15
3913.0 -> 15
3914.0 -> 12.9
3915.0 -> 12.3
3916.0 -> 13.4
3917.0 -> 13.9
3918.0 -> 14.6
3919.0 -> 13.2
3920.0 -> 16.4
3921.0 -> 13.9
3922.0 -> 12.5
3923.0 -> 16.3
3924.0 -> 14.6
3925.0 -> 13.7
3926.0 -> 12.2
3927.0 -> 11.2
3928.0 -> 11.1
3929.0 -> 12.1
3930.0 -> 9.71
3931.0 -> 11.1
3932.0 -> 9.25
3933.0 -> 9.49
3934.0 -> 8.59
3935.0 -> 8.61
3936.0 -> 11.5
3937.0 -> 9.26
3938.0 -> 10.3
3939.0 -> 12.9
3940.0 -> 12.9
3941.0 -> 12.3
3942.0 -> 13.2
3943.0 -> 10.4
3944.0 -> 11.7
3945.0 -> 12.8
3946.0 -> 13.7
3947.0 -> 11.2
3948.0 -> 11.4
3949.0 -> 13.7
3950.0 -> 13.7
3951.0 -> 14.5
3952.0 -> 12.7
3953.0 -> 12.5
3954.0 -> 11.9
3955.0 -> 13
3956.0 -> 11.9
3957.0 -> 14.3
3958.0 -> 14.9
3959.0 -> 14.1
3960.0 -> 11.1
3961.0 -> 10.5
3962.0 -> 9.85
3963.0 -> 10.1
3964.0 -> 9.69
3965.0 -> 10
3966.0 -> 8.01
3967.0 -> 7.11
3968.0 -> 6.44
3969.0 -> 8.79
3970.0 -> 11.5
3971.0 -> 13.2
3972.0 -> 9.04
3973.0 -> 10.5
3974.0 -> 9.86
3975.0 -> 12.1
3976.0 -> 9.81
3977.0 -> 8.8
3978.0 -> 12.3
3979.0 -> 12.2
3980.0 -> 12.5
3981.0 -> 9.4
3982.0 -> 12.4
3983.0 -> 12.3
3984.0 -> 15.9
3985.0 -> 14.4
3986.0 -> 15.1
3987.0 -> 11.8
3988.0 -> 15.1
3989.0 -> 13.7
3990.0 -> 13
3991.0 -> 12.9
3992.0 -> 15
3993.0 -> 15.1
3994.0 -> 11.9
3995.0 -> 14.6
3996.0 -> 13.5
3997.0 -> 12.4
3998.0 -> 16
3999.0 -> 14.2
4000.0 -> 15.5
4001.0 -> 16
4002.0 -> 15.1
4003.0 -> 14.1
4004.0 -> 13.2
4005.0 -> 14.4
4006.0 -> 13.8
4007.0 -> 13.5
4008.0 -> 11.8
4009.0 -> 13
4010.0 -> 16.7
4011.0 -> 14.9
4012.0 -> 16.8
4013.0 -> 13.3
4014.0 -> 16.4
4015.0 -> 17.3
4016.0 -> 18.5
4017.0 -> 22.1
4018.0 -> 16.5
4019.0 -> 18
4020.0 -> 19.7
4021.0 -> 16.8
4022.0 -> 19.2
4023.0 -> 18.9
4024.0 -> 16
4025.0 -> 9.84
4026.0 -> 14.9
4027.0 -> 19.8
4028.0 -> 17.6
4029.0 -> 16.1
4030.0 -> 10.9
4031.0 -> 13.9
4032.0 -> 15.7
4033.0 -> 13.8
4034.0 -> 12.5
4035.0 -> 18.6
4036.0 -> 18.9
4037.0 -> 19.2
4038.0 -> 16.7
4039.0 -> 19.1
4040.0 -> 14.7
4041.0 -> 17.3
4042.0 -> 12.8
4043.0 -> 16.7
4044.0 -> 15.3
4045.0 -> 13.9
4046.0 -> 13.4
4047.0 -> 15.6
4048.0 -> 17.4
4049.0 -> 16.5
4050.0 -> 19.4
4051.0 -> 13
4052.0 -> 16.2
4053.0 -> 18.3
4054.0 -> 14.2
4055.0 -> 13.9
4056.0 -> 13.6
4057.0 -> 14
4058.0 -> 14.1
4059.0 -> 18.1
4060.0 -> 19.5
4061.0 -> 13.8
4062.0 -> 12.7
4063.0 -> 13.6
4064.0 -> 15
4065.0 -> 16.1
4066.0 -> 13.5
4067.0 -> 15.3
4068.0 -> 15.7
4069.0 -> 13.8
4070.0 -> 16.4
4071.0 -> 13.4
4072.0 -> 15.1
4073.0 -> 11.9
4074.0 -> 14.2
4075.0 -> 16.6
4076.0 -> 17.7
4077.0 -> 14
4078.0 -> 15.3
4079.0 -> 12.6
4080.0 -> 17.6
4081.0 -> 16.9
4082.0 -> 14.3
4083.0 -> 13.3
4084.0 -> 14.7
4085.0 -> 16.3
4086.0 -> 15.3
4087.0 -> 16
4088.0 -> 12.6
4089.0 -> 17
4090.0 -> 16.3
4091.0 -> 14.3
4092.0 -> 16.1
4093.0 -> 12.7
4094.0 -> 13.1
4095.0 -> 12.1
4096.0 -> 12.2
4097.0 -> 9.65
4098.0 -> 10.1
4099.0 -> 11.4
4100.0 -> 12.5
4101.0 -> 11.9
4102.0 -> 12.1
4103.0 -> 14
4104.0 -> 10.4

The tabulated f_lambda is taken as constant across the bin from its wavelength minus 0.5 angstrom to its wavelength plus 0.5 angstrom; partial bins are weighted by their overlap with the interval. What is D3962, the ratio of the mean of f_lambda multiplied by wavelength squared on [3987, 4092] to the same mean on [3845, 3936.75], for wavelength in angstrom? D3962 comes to 1.32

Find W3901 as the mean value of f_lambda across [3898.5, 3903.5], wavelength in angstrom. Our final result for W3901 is 12.1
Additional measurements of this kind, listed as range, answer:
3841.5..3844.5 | 9.93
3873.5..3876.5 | 12.4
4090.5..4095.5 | 13.7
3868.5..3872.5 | 12.9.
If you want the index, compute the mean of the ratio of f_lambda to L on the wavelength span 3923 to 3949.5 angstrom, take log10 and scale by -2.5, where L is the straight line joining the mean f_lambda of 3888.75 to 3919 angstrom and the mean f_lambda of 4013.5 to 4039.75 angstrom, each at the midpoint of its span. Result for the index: 0.19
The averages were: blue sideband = 12.7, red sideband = 16.8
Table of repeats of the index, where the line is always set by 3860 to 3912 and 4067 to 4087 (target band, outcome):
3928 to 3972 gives 0.18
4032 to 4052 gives -0.11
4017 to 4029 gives -0.20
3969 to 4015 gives 0.05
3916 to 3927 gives -0.09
